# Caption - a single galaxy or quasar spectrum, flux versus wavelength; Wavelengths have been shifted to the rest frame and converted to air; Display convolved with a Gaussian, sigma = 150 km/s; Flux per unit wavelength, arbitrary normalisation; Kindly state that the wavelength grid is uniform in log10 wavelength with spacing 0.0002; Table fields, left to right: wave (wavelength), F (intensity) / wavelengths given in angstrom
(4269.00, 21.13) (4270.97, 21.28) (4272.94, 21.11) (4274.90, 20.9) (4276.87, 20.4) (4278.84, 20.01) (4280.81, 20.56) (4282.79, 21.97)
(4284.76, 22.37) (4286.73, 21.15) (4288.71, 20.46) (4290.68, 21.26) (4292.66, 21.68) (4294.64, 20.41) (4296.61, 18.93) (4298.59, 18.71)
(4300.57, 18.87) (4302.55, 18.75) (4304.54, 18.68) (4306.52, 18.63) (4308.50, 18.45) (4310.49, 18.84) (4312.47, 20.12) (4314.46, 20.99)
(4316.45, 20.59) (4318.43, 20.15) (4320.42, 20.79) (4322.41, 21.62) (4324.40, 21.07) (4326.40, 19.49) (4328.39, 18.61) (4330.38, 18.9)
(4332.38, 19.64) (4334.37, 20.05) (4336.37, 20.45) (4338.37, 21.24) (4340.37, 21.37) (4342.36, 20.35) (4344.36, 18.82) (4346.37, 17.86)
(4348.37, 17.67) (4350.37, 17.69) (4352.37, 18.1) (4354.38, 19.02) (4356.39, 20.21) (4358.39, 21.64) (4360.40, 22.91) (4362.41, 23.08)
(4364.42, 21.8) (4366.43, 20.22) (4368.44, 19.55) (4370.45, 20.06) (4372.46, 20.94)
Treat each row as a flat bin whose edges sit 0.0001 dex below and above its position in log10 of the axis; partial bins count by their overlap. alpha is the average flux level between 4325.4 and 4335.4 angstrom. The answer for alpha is 19.3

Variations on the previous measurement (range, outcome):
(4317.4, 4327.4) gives 20.6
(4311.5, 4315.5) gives 20.5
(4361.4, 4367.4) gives 21.7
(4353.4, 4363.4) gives 21.4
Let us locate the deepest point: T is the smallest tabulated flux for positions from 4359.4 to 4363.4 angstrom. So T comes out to 22.91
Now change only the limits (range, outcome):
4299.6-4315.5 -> 18.45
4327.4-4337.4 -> 18.61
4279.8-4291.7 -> 20.46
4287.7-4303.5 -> 18.71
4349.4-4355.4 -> 17.69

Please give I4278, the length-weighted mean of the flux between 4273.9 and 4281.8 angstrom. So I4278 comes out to 20.5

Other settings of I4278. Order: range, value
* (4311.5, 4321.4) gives 20.5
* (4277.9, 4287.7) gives 21.2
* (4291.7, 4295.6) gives 21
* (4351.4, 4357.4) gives 19.1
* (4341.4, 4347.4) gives 19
